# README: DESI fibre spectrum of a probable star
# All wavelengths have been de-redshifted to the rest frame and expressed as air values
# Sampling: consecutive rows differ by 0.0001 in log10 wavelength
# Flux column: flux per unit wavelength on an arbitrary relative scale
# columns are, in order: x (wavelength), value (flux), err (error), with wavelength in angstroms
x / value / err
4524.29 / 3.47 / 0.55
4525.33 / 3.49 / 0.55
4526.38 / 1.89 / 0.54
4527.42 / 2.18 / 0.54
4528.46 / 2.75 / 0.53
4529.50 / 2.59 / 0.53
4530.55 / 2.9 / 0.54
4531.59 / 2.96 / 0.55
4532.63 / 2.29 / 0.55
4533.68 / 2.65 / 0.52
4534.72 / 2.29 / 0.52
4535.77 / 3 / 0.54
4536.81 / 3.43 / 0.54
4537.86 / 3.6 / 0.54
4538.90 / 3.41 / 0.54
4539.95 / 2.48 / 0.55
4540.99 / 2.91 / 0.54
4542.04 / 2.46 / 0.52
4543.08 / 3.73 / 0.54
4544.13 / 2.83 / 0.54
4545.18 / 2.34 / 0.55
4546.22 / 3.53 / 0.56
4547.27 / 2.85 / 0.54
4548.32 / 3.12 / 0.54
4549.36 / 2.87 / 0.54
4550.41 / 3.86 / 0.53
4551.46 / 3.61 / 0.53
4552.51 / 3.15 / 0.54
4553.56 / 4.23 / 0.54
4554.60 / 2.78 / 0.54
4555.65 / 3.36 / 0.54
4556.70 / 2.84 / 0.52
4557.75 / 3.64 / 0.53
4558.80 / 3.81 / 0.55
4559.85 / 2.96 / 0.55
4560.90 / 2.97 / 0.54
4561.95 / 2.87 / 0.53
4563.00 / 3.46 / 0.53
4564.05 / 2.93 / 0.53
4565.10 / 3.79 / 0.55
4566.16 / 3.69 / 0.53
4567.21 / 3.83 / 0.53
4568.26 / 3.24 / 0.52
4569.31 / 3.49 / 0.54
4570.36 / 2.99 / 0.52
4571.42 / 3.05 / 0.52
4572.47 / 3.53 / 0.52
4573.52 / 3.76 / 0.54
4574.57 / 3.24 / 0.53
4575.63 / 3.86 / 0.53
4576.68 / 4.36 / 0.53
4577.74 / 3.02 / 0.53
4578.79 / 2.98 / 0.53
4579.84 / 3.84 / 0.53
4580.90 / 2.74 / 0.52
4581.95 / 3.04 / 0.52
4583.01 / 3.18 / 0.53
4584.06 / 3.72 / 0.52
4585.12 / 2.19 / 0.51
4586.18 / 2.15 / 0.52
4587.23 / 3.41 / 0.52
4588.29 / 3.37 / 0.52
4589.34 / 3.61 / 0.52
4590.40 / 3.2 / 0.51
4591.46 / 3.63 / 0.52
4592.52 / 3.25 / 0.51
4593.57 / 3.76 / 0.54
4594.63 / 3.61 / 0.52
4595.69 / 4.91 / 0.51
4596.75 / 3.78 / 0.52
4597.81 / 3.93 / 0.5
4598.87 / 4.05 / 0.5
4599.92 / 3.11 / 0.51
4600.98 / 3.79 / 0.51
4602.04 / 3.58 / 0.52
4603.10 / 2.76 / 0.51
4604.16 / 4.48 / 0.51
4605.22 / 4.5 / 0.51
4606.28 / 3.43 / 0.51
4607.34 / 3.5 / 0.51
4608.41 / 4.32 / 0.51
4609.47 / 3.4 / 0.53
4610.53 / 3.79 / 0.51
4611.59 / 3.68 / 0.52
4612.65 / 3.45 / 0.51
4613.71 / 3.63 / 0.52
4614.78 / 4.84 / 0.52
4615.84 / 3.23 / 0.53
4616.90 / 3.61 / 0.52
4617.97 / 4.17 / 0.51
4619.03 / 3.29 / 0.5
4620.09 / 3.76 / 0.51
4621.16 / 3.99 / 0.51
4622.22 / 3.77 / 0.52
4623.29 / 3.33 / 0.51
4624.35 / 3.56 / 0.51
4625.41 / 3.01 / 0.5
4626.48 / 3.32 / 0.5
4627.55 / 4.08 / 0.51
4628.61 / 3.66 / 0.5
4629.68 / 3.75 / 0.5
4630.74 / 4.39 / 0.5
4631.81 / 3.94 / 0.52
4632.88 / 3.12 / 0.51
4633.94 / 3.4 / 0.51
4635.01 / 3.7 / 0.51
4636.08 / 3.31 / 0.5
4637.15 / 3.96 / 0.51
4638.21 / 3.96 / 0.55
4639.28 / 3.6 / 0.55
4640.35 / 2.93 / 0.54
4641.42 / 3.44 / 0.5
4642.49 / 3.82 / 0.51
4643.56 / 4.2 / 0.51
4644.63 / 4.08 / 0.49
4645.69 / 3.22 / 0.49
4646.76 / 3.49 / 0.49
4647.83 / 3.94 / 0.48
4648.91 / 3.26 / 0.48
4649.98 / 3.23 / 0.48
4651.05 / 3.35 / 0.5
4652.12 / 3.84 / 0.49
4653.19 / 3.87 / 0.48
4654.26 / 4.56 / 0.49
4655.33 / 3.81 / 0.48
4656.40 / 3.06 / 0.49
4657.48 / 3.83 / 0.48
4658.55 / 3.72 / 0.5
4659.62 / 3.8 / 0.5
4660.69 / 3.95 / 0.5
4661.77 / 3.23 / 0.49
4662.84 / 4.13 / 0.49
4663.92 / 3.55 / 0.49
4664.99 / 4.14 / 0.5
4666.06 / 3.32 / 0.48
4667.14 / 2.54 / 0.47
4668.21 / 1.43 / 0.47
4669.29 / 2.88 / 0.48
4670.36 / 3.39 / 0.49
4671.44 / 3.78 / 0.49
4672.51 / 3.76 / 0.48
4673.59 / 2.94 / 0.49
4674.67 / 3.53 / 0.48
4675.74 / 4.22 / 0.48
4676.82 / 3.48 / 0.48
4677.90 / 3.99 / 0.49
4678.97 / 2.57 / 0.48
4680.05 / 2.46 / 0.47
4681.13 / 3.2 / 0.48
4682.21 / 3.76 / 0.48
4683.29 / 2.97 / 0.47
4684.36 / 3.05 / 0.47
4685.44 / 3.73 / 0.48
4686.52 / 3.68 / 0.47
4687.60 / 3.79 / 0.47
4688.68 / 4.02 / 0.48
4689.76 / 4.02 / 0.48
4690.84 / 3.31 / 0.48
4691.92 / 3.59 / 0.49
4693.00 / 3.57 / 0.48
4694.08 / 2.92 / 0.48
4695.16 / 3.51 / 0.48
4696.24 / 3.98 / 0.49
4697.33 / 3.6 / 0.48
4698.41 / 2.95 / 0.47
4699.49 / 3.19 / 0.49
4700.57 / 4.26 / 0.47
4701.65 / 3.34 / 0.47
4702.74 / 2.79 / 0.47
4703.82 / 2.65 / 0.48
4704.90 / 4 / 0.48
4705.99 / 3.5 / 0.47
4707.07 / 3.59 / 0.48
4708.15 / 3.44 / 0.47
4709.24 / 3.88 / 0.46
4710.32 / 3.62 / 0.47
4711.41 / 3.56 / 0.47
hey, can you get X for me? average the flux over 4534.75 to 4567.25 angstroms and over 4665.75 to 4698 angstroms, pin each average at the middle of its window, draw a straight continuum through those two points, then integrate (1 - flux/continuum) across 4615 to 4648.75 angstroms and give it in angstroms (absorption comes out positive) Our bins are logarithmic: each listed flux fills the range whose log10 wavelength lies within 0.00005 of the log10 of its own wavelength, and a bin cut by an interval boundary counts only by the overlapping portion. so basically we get -3.5 angstroms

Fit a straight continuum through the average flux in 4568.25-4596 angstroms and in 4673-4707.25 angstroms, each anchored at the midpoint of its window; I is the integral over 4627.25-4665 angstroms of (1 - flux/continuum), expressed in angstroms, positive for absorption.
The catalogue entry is -3.15 angstroms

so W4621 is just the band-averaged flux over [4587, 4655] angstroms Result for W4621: 3.69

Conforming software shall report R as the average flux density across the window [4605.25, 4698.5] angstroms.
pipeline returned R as 3.57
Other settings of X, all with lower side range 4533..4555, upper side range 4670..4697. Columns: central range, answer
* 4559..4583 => -1.3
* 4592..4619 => -4.2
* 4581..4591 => 0.4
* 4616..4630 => -1.3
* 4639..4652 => -0.7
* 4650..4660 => -0.9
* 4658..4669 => 0.2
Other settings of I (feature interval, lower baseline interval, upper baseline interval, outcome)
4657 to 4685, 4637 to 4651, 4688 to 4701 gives 1.71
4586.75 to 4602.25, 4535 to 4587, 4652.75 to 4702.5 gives -1.70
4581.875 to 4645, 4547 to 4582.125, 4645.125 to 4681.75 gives -4.13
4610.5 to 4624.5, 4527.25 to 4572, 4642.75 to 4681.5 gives -1.58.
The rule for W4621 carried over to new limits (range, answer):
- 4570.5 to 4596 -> 3.37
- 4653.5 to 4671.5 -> 3.47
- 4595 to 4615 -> 3.82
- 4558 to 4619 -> 3.52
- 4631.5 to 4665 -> 3.66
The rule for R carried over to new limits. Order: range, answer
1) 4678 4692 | 3.41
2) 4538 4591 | 3.25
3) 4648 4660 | 3.67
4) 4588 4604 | 3.65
